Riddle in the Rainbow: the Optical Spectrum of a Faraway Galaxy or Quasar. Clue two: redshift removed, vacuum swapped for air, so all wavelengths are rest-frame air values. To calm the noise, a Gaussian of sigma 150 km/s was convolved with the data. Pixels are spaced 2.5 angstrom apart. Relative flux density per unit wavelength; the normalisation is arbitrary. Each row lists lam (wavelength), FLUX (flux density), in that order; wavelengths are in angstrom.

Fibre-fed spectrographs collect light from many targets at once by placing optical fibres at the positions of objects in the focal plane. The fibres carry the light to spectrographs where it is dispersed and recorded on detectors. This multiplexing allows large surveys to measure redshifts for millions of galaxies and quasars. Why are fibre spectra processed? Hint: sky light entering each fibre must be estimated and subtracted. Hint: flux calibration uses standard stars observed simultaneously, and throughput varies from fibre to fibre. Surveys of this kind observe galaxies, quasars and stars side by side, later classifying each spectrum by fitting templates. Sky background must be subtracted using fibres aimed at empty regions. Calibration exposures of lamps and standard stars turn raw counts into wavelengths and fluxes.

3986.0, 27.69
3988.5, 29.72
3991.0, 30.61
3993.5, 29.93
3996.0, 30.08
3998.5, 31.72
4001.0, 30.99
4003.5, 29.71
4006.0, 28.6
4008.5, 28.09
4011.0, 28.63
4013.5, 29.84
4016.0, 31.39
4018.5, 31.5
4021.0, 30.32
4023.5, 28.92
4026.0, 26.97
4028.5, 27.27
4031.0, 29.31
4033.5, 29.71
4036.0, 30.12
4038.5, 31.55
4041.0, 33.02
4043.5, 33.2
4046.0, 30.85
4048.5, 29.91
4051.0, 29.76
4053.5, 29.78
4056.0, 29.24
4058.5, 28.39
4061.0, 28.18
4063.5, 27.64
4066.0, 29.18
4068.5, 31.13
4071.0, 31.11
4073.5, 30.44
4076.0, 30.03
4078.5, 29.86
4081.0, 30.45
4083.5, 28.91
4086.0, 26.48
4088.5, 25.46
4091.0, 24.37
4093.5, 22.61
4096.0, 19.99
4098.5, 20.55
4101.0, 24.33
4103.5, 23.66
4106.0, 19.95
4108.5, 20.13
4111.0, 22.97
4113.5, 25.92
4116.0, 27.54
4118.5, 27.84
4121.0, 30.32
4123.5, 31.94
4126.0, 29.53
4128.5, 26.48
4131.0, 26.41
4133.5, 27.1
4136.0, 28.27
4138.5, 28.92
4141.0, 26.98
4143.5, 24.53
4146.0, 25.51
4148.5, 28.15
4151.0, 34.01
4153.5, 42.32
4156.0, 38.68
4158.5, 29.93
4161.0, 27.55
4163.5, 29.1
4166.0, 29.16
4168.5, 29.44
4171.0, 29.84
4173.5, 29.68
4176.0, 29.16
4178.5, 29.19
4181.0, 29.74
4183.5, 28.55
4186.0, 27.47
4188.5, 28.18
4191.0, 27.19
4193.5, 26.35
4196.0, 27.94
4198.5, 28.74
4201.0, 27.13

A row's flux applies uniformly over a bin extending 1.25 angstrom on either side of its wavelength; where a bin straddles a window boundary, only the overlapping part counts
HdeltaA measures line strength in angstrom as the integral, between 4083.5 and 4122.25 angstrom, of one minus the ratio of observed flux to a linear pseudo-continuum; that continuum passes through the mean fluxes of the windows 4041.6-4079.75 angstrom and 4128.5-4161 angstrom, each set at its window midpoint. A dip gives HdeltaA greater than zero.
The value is 7.3 angstrom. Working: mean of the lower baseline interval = 30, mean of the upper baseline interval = 29.8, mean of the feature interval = 24.3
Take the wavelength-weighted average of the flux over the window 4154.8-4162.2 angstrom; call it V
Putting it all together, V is 32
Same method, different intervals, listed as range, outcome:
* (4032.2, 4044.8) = 31.5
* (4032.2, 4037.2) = 29.9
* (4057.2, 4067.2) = 28.3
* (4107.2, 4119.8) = 24.9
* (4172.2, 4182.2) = 29.4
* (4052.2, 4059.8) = 29.1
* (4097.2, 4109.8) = 21.7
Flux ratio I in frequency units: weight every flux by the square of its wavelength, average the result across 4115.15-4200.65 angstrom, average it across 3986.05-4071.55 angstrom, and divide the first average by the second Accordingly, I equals 1.04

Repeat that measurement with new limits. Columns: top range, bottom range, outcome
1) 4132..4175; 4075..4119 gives 1.23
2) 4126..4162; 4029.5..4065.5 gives 1.04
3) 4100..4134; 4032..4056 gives 0.88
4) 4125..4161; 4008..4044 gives 1.05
